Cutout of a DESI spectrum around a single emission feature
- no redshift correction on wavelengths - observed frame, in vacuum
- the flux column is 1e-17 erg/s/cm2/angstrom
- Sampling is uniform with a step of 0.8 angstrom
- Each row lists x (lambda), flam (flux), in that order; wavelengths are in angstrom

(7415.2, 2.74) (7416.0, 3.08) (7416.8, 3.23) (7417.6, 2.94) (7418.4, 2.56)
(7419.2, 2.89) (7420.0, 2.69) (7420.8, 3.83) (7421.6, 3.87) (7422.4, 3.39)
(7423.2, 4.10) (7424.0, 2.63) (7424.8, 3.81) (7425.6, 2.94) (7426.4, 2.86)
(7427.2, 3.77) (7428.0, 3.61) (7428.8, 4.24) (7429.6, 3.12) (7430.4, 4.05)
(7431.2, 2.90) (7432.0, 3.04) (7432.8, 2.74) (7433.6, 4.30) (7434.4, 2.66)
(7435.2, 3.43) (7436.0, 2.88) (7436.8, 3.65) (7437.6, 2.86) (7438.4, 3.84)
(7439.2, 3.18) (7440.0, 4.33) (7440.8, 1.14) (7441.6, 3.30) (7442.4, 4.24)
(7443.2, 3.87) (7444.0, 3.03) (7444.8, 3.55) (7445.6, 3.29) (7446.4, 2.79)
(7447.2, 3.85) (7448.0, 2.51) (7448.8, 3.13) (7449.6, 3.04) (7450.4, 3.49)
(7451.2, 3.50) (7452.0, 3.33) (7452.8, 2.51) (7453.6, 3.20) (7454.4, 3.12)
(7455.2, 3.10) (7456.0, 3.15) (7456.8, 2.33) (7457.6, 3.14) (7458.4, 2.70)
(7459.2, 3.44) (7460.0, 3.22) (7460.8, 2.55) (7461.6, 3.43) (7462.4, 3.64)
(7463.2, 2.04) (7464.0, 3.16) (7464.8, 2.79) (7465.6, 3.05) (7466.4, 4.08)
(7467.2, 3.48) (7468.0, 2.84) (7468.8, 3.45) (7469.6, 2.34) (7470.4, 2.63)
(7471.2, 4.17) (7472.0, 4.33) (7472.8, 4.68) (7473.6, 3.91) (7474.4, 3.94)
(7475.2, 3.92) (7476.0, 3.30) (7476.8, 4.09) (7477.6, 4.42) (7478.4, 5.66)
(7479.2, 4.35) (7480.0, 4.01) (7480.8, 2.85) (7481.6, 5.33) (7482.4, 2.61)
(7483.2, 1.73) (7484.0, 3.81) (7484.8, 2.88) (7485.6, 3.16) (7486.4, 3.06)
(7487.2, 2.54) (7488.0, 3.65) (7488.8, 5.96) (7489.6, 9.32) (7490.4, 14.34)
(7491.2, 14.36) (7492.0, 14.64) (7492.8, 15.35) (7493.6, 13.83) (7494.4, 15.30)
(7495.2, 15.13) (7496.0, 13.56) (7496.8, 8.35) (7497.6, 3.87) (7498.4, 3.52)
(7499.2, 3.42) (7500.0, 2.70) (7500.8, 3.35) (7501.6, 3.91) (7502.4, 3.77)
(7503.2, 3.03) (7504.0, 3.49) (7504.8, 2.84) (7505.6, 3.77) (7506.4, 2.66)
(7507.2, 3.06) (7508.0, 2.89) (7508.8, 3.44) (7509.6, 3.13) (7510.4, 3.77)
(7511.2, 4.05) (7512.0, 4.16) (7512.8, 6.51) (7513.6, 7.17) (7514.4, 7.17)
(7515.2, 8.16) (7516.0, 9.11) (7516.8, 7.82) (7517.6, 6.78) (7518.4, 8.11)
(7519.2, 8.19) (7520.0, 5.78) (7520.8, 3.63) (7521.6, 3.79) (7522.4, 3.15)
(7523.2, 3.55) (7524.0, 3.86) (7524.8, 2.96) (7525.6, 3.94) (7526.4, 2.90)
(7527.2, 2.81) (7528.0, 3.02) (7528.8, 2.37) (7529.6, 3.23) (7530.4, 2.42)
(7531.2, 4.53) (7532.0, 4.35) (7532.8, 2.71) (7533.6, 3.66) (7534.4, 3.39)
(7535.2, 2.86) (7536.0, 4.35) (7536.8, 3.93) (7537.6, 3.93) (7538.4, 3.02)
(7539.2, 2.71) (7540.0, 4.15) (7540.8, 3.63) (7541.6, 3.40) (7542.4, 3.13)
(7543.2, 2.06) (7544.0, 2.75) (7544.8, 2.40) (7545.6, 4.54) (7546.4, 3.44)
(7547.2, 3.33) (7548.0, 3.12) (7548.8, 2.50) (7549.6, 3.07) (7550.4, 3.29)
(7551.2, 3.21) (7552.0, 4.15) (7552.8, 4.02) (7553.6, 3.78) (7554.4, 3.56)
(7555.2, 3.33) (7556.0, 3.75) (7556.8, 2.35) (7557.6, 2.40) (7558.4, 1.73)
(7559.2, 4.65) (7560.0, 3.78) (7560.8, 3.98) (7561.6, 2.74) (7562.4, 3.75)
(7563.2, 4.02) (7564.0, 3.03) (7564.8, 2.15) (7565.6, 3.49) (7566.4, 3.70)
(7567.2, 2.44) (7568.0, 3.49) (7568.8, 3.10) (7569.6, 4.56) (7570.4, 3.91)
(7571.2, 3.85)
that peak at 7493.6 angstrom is Halpha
